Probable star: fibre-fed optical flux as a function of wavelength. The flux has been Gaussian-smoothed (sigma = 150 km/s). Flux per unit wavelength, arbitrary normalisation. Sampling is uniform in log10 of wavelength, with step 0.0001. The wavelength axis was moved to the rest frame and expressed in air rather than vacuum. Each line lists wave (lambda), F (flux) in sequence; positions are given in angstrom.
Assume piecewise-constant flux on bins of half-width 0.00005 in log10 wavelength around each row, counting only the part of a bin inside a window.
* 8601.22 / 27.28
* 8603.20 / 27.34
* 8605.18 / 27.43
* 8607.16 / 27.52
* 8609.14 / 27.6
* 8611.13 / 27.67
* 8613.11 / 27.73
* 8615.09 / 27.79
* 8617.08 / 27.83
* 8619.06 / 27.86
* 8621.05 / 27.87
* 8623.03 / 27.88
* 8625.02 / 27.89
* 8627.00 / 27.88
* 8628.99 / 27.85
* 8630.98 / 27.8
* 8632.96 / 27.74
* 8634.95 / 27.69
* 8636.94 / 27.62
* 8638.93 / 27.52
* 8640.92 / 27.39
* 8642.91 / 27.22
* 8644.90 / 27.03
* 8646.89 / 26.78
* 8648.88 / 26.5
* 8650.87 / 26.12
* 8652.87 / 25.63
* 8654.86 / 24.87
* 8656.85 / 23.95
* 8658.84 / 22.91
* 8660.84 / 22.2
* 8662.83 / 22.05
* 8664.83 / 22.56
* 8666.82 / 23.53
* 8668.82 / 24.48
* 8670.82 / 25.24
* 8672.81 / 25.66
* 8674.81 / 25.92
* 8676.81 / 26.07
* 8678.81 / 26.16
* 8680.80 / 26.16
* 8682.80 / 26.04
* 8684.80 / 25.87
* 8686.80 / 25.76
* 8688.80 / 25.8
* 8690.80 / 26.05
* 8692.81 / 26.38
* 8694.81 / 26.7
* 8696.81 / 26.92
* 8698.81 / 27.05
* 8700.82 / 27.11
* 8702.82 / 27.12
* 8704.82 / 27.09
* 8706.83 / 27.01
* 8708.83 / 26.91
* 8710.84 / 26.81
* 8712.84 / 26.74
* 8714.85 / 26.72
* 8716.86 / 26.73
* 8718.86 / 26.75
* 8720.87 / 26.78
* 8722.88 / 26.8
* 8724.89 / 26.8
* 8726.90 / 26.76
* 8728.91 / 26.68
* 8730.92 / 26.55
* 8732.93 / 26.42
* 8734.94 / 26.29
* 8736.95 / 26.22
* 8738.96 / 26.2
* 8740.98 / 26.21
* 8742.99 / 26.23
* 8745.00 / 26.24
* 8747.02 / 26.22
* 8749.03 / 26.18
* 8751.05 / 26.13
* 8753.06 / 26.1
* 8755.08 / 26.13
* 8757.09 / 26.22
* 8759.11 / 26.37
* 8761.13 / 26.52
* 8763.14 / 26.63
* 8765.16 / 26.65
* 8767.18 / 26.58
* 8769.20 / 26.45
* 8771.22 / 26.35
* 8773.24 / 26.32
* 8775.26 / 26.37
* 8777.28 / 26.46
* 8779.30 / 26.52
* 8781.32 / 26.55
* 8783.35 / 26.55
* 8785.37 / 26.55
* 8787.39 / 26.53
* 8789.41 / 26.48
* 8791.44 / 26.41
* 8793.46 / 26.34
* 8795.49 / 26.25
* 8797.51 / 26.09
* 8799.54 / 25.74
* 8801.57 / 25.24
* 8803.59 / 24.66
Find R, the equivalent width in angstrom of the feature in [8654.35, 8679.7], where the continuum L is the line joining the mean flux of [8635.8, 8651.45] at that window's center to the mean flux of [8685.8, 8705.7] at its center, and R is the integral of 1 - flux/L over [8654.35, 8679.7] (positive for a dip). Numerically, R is 2.44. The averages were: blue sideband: 27.1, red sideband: 26.6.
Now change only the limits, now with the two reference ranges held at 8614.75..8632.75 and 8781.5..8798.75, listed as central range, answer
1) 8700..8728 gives 0.20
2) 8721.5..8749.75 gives 0.47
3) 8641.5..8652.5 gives 0.38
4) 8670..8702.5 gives 1.30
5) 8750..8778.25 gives 0.26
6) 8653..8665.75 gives 1.98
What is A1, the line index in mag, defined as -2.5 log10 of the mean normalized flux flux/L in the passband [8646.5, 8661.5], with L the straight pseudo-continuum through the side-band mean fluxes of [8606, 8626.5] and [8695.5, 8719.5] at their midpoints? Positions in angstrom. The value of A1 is 0.11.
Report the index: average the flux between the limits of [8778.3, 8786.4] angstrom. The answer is 26.5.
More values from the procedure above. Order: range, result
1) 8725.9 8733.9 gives 26.6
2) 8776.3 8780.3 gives 26.5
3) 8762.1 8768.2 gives 26.6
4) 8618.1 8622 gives 27.8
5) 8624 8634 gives 27.8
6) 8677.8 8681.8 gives 26.2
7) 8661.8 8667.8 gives 22.7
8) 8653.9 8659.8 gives 23.9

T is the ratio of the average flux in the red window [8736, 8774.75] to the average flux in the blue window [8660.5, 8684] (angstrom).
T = 1.1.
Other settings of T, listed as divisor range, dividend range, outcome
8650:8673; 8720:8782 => 1.10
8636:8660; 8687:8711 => 1.02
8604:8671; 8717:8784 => 1.00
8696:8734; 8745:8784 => 0.98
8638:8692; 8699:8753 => 1.05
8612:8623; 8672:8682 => 0.93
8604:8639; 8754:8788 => 0.95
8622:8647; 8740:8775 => 0.95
